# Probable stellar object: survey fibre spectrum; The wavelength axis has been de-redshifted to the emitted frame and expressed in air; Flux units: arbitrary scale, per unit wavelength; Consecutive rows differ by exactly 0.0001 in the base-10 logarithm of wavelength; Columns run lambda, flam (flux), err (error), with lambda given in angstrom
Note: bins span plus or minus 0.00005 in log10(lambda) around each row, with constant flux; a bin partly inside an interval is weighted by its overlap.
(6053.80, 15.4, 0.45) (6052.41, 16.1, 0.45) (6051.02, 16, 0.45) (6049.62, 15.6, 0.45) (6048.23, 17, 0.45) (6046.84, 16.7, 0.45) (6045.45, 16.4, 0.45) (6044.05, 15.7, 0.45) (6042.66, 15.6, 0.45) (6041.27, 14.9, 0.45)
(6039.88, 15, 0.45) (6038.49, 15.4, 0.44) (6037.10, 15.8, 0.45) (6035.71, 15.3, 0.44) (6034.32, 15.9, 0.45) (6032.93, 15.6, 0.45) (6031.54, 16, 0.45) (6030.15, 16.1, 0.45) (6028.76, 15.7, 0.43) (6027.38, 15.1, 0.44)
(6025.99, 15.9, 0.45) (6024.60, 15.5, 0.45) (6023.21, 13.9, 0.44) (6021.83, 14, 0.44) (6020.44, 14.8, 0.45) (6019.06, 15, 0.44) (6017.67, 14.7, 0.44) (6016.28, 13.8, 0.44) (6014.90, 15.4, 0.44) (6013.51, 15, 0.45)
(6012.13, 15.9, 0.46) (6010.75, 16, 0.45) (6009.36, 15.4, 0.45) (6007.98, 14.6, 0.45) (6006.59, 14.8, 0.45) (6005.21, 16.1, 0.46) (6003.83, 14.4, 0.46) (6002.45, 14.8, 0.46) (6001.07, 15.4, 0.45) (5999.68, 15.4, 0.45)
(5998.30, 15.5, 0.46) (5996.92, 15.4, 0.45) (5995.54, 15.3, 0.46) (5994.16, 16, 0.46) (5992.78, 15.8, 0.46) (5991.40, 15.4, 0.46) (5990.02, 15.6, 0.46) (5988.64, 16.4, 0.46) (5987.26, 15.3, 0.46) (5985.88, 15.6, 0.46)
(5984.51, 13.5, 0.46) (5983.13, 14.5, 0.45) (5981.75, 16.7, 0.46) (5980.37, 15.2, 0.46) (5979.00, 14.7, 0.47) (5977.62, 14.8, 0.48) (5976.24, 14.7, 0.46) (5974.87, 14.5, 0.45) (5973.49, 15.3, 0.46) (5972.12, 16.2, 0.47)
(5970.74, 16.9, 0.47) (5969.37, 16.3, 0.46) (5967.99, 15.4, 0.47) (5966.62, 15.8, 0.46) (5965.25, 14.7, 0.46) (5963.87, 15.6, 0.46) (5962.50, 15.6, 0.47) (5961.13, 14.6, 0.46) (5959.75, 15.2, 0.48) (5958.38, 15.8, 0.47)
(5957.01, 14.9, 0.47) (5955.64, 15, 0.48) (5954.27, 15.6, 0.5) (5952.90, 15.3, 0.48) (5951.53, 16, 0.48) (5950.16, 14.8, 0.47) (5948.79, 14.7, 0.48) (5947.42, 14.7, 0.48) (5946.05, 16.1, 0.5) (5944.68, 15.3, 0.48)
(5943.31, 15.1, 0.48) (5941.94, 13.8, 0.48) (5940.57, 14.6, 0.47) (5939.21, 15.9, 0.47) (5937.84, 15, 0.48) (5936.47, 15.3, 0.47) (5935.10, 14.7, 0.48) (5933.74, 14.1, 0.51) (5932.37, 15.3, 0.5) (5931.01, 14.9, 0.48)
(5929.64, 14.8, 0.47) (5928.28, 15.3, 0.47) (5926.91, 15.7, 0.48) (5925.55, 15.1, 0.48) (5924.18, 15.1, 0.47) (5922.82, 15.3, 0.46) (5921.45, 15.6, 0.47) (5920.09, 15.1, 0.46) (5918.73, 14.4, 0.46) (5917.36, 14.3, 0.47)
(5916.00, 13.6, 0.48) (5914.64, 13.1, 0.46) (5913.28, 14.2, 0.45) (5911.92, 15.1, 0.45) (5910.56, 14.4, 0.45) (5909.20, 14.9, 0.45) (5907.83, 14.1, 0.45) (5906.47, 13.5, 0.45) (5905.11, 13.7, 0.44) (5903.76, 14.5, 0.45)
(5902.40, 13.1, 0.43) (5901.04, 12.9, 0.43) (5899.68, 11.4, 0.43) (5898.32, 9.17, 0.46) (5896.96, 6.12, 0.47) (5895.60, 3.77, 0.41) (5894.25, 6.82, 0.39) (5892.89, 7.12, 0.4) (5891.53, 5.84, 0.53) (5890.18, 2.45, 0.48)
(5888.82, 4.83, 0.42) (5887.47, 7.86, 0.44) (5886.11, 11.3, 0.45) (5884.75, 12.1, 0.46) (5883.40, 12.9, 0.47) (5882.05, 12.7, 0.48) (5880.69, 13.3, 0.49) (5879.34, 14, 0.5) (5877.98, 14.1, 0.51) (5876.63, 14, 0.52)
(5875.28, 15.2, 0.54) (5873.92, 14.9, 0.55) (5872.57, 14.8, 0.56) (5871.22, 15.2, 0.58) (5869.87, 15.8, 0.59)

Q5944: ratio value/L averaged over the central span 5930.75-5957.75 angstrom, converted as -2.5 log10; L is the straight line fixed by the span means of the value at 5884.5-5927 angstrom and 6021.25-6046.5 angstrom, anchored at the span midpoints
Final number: -0.17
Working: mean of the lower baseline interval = 11.7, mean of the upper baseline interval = 15.5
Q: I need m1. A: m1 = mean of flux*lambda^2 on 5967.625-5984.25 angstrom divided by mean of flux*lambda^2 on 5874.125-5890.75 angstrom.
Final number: 1.39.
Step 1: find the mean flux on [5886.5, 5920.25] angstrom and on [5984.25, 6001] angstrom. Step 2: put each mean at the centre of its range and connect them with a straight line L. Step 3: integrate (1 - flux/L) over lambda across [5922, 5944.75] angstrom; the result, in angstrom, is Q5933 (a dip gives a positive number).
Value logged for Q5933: -4.6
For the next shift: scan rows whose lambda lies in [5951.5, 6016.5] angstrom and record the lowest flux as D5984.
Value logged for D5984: 13.5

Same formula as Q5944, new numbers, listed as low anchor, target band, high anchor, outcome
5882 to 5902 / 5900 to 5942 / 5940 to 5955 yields -0.23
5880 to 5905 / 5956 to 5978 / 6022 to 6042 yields -0.22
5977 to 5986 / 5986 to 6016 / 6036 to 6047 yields -0.02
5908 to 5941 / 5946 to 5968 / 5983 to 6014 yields -0.02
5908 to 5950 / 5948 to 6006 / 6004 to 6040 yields -0.02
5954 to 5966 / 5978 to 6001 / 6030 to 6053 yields 0.00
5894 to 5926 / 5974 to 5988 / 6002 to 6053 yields -0.04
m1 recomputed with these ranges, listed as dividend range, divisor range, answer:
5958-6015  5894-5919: 1.28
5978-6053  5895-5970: 1.10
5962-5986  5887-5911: 1.61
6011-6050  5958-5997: 1.02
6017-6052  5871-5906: 1.50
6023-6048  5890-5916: 1.47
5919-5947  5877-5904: 1.57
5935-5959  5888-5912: 1.53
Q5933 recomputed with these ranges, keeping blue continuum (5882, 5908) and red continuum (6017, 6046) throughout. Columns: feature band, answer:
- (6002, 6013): -0.7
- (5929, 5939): -3.2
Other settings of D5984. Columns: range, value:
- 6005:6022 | 13.8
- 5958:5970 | 14.6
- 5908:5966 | 13.1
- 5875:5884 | 12.7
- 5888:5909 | 2.45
